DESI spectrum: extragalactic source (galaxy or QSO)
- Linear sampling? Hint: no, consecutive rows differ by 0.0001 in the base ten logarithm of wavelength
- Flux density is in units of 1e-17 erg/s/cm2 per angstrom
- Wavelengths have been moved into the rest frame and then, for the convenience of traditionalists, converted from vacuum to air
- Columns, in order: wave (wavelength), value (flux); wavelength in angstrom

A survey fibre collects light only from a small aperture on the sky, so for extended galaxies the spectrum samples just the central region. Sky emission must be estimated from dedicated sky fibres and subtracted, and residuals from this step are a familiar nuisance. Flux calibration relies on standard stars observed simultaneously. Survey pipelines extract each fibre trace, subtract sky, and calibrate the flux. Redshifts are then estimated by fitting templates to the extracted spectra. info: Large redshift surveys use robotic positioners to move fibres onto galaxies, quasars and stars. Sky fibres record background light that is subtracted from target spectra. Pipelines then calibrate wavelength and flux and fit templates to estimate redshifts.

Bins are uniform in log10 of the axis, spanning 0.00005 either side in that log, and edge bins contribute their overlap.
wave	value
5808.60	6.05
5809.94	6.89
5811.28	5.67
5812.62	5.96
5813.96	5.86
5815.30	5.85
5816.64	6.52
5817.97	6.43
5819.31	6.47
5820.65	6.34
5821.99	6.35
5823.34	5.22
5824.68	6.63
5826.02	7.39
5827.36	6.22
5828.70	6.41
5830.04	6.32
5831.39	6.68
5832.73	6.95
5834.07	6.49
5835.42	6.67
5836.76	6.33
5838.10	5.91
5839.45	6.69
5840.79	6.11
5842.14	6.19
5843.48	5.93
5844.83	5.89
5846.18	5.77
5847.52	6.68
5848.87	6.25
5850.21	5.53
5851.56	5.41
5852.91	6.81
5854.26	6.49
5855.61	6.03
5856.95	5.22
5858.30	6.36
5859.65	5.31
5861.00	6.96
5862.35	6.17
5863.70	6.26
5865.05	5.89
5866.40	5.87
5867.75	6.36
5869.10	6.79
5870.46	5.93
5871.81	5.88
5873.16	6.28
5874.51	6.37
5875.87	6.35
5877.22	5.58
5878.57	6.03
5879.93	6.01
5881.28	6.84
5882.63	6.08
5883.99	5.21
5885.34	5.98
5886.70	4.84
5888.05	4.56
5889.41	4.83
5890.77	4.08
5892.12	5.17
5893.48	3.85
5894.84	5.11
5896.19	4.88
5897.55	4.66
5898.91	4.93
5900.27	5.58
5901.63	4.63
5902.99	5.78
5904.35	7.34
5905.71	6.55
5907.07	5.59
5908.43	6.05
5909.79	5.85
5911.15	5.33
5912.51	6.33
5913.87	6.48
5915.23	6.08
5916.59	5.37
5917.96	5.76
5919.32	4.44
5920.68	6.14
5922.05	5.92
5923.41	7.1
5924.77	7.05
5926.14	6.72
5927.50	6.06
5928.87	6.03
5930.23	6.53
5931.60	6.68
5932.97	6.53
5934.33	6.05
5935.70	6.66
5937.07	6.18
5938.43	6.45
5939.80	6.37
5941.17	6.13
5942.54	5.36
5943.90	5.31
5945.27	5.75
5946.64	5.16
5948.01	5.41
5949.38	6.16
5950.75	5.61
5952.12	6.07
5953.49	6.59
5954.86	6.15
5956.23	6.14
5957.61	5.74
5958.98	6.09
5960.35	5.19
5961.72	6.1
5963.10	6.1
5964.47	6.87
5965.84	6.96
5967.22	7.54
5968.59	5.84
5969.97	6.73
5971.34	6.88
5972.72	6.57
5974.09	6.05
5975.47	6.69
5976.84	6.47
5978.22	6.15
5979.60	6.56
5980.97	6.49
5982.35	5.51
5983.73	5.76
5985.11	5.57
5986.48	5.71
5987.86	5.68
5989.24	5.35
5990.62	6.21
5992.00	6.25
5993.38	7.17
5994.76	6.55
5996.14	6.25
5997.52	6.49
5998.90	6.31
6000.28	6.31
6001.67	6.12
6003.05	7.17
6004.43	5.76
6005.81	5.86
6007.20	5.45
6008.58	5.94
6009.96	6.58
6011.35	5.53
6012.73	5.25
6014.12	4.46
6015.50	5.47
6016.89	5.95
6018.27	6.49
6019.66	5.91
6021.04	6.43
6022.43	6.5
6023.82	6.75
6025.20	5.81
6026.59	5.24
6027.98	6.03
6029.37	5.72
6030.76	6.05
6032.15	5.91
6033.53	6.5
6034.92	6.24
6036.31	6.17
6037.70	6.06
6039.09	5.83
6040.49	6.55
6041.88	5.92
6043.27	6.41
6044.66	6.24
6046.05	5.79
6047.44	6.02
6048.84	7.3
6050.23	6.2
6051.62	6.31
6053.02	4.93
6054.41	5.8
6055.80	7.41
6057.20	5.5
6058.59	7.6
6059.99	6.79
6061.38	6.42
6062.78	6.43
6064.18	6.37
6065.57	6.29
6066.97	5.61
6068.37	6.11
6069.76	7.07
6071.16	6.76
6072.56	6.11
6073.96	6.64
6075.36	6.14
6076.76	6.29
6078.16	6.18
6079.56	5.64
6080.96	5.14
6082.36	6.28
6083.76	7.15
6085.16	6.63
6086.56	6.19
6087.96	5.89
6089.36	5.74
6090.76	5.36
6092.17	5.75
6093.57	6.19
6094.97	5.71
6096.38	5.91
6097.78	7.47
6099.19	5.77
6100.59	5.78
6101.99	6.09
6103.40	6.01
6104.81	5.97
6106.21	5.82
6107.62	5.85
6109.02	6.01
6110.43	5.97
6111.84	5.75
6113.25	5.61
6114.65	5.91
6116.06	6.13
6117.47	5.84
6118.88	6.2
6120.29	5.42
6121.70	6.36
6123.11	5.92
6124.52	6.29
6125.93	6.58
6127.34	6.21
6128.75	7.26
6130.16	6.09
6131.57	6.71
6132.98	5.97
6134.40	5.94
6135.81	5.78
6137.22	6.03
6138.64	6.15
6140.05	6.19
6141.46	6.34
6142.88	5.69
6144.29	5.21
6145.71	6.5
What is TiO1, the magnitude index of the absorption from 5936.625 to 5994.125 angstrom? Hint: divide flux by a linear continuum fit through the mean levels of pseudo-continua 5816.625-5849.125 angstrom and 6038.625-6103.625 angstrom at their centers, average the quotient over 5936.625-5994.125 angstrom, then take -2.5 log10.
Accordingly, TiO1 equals 0.03 mag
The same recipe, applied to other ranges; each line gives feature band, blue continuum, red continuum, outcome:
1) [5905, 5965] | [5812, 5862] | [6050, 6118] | 0.026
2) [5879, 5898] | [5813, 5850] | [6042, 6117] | 0.210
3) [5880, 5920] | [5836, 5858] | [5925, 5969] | 0.123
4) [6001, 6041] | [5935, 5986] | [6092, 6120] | 0.016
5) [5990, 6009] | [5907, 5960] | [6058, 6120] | -0.035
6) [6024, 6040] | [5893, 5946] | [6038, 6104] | 0.024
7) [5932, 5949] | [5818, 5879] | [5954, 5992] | 0.042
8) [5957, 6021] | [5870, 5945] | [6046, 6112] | -0.027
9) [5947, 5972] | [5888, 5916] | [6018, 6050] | -0.084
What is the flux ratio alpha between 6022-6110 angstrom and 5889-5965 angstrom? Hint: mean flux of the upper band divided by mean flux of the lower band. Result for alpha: 1.1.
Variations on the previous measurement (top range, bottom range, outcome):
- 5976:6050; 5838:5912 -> 1.05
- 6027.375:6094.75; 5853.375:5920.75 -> 1.08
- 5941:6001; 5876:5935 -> 1.07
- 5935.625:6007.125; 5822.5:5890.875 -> 1.01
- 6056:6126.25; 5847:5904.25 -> 1.07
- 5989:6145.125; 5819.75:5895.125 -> 1.02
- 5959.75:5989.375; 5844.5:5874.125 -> 1.02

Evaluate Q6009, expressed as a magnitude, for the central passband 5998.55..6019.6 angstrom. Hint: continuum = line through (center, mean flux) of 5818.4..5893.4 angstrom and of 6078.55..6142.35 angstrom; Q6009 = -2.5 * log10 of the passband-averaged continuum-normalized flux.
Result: 0.03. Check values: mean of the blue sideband 6.04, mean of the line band 5.9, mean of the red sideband 6.07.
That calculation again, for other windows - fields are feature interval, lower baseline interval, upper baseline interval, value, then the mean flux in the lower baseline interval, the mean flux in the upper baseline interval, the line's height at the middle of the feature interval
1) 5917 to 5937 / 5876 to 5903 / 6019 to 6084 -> -0.14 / 5.24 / 6.22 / 5.47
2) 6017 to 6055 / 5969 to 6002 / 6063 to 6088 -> 0.02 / 6.24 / 6.26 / 6.25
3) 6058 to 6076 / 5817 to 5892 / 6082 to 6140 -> -0.07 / 6.08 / 6.09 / 6.09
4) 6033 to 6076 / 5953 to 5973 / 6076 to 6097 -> -0.04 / 6.36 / 6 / 6.1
